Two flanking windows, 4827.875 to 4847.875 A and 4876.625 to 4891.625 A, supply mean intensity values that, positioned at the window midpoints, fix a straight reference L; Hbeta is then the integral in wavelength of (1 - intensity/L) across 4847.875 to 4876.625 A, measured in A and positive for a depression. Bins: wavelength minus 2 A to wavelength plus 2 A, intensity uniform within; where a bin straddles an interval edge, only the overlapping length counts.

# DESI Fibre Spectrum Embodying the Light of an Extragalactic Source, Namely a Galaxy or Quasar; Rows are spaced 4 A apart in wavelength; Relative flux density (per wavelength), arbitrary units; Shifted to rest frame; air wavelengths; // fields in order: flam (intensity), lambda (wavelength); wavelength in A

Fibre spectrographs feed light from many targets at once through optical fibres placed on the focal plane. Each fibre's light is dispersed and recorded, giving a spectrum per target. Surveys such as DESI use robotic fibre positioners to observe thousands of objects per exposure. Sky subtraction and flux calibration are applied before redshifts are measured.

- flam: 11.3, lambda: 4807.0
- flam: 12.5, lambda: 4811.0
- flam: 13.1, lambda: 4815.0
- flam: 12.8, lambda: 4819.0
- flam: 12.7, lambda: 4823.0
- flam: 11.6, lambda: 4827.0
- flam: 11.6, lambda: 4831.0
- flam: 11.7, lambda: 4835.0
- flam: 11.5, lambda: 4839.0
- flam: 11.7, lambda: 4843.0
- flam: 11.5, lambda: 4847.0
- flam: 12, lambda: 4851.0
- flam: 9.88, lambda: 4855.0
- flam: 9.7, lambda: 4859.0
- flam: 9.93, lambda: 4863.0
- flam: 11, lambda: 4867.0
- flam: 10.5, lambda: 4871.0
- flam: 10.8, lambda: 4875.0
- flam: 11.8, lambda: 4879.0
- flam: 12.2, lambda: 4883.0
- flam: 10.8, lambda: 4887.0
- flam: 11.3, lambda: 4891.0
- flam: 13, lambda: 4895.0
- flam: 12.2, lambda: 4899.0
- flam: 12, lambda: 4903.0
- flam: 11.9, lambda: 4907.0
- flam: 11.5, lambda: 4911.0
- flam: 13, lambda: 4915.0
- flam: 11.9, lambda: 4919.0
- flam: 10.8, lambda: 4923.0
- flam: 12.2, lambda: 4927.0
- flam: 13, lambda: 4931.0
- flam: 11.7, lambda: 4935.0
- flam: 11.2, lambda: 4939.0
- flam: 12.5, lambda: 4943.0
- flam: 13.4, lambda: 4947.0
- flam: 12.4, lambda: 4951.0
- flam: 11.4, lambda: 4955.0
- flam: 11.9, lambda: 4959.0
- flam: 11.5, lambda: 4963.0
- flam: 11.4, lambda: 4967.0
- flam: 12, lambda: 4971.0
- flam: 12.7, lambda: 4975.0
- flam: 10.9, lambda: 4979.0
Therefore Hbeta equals 2.5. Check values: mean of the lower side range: 11.6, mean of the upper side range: 11.5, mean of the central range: 10.6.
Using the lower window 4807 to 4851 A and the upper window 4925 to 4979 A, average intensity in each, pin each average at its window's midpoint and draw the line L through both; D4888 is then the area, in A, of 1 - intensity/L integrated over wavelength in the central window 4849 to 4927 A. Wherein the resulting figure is 4.2 A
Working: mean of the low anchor 12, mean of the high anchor 12.1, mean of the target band 11.4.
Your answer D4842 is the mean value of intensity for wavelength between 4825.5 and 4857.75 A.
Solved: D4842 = 11.4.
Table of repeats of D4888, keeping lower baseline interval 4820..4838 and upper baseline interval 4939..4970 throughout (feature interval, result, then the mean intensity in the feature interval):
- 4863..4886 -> 1.6 A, 11.1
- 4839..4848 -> 0.3 A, 11.6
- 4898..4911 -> 0.0 A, 11.9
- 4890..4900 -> -0.2 A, 12.2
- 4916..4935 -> 0.0 A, 12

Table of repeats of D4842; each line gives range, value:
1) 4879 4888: 11.6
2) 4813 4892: 11.4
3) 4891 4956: 12.1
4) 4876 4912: 11.8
